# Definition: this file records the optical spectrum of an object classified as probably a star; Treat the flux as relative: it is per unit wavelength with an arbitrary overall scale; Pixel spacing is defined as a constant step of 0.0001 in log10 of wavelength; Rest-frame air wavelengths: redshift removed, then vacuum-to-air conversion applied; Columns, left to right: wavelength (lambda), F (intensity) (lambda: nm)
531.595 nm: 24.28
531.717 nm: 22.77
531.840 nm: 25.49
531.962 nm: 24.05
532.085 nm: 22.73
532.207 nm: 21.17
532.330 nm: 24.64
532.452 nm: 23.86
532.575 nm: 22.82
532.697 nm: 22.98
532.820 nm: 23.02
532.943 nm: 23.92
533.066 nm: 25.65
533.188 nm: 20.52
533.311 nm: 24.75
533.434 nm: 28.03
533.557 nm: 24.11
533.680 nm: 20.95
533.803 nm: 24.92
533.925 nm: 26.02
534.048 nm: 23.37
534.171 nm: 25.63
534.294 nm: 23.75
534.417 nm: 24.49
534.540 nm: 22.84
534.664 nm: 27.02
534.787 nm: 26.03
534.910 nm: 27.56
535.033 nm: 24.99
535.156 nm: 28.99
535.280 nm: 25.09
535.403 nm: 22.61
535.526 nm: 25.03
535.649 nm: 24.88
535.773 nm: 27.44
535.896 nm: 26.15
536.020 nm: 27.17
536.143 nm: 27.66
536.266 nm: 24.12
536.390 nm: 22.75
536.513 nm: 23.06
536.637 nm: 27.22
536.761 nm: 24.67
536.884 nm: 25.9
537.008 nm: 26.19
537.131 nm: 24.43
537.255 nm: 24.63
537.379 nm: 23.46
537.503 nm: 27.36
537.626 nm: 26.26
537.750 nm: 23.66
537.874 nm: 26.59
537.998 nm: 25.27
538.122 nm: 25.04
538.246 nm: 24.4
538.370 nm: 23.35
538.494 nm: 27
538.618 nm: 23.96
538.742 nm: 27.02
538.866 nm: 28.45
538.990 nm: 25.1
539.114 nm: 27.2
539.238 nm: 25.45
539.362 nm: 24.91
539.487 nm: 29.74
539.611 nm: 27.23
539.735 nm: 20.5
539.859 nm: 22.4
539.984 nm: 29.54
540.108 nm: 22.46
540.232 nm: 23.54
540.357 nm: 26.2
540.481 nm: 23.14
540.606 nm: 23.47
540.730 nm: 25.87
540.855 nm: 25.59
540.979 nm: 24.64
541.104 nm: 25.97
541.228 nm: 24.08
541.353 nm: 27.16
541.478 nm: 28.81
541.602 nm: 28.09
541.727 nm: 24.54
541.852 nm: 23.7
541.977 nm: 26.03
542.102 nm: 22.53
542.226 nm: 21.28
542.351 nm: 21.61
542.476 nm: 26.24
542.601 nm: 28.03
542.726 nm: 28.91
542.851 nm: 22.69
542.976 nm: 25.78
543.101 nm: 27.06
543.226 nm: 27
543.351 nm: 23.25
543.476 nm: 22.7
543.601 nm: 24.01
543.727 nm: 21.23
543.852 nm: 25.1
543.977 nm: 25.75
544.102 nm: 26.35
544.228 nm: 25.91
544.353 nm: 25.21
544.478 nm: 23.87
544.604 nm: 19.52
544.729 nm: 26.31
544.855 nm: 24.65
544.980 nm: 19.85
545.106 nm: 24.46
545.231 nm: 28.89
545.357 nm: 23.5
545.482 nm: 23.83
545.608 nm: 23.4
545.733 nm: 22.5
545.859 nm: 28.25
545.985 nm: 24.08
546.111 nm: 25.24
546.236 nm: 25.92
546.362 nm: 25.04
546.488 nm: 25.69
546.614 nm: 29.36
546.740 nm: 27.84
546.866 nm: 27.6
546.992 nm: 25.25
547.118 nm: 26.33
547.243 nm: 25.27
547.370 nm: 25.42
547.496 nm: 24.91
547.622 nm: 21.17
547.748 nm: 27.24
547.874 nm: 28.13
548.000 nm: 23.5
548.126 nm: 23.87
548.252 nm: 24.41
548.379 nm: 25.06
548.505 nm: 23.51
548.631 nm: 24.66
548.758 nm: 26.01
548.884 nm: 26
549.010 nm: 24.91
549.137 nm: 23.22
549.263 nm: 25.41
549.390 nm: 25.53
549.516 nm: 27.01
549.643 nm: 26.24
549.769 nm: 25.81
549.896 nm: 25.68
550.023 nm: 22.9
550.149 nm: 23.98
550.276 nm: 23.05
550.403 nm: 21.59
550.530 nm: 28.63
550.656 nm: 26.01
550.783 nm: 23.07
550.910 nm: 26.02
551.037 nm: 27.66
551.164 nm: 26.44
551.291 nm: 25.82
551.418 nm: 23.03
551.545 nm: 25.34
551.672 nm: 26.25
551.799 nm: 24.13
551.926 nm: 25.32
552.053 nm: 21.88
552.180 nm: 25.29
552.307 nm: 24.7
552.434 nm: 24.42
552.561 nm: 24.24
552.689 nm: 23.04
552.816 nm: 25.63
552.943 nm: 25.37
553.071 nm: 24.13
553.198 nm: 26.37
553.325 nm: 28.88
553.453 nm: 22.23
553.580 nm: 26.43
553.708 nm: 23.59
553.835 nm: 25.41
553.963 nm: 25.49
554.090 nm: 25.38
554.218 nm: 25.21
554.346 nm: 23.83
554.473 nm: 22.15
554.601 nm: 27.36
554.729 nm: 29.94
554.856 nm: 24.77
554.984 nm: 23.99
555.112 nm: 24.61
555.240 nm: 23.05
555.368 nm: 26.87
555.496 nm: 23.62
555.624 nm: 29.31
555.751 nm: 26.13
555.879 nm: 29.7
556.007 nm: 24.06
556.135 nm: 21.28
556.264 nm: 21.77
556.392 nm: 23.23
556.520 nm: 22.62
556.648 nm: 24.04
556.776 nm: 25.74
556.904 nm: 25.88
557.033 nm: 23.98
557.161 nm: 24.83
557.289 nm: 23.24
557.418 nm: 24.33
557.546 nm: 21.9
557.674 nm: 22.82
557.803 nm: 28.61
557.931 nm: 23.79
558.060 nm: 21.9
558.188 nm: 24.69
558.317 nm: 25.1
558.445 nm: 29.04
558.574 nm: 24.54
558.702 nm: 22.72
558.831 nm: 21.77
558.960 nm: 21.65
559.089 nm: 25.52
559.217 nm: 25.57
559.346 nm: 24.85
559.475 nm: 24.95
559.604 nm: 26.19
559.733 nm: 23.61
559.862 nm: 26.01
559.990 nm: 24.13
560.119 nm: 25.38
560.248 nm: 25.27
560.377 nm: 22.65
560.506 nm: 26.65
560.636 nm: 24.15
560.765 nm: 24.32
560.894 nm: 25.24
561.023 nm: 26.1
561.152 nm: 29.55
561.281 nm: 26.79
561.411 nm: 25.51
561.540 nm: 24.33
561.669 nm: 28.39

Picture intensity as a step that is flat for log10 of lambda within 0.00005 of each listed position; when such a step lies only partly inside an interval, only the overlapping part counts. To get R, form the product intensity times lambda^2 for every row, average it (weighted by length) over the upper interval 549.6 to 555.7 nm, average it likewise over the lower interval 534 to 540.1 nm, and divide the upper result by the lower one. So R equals 1.0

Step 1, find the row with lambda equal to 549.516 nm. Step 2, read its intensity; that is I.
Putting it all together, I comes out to 27.01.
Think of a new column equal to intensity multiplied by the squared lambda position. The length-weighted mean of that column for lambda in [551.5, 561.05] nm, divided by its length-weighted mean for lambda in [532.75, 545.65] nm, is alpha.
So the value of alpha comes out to 1.05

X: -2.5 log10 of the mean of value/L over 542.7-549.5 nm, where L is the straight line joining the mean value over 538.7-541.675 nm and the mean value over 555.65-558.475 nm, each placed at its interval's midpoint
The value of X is 0.011 mag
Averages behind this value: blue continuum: 25.7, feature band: 25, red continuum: 24.5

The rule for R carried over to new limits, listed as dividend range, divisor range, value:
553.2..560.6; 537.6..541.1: 1.05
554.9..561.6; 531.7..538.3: 1.09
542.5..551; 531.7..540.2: 1.04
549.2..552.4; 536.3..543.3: 1.03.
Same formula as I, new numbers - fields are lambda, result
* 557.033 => 23.98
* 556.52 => 22.62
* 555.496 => 23.62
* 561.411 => 25.51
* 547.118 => 26.33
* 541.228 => 24.08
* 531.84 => 25.49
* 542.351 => 21.61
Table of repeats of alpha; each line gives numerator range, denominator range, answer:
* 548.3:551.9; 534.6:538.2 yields 1.03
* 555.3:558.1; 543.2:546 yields 1.06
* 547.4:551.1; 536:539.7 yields 1.02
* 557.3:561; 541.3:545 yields 1.05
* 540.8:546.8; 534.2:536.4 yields 1.01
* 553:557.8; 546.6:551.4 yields 1.00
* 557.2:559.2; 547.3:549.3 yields 1.01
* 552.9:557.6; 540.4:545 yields 1.05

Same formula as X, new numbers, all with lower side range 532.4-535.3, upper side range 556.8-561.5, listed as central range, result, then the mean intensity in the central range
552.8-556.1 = -0.03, 25.5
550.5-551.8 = -0.04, 25.7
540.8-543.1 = -0.03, 25.4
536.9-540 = -0.04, 25.5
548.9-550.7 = -0.01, 25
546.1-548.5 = -0.04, 25.6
